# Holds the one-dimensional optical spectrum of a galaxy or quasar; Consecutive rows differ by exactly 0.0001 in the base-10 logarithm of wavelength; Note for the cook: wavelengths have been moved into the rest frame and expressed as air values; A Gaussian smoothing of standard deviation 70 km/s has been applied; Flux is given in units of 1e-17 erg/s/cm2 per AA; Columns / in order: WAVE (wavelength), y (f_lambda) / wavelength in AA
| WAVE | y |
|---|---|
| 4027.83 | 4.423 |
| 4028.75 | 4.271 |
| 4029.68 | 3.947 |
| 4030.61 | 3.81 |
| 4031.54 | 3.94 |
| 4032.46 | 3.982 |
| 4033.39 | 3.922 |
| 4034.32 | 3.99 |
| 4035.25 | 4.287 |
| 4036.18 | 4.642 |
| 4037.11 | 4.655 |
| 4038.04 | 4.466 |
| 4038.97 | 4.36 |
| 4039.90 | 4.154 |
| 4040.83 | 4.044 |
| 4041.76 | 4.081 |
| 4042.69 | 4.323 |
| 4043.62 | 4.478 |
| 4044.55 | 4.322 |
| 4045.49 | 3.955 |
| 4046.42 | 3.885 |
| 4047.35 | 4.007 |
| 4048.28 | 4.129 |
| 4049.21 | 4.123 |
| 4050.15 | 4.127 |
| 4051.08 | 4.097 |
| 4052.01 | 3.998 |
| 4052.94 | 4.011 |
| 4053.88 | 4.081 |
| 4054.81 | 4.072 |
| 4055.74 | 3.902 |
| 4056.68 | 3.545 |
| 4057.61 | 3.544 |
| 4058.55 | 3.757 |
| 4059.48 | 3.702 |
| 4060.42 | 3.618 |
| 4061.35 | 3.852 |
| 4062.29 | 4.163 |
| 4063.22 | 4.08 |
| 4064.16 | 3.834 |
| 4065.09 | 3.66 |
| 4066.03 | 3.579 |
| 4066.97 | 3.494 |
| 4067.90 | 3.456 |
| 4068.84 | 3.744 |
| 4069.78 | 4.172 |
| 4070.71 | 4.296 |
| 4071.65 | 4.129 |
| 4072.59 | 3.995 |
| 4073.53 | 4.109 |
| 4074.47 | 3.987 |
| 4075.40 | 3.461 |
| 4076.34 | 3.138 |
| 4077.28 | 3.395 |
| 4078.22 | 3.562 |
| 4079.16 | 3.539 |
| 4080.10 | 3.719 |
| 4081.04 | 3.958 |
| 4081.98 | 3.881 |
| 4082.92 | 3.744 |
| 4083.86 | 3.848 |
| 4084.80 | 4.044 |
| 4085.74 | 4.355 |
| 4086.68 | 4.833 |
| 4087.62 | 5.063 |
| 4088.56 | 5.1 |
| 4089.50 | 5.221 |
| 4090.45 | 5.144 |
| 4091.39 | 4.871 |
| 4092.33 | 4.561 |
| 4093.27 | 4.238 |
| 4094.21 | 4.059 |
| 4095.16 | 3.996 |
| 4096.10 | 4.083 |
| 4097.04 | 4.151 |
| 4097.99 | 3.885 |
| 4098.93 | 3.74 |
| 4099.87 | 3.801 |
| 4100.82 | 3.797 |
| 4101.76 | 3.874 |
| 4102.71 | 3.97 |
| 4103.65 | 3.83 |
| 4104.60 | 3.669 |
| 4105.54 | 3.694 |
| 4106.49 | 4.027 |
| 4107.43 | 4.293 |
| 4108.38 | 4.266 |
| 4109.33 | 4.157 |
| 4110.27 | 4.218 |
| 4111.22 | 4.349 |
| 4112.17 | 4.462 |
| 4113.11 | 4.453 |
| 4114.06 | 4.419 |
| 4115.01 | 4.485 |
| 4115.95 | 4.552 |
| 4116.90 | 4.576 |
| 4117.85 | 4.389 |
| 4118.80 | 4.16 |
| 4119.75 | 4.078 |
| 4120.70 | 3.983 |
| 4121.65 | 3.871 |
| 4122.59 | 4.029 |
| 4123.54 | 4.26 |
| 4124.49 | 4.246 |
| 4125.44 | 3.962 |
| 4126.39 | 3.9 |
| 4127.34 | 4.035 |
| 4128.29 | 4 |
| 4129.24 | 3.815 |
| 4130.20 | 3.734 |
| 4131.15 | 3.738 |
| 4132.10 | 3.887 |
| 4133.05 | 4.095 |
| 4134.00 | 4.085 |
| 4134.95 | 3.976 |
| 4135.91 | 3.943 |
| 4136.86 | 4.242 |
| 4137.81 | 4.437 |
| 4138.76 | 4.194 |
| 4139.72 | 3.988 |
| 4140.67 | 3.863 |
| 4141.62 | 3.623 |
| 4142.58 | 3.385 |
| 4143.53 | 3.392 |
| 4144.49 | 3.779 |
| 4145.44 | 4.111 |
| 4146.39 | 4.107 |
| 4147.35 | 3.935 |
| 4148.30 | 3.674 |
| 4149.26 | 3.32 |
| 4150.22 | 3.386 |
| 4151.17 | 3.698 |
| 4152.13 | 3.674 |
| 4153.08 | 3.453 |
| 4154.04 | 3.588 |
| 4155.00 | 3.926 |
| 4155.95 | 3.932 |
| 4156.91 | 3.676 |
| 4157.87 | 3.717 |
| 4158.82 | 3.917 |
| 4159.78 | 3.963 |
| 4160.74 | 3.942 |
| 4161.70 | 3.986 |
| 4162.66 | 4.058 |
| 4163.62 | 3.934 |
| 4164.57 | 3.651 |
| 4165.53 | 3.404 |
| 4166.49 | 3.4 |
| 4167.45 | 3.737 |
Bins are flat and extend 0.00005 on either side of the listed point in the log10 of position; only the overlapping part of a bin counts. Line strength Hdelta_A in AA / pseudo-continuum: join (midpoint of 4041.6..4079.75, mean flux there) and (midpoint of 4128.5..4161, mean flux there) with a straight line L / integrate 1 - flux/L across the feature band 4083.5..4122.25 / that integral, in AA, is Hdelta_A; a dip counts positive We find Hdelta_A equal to -4.0 AA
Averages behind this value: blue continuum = 3.89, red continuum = 3.83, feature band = 4.26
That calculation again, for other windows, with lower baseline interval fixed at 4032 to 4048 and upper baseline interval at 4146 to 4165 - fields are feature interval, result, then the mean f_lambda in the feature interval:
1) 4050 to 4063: 0.8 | 3.89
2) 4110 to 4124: -1.3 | 4.29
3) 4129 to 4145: -0.2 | 3.89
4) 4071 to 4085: 1.0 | 3.77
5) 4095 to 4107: 0.3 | 3.89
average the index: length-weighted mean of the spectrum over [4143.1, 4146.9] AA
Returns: 3.85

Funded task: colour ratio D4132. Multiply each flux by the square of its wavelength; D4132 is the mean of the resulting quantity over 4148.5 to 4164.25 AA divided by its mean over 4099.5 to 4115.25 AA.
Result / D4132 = 0.9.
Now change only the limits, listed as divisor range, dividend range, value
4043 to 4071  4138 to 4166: 1.01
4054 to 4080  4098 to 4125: 1.12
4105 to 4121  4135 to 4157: 0.90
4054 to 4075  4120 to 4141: 1.08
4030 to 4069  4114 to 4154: 1.03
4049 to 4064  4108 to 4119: 1.15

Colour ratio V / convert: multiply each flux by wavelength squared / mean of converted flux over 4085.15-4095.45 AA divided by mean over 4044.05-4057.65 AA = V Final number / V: 1.2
